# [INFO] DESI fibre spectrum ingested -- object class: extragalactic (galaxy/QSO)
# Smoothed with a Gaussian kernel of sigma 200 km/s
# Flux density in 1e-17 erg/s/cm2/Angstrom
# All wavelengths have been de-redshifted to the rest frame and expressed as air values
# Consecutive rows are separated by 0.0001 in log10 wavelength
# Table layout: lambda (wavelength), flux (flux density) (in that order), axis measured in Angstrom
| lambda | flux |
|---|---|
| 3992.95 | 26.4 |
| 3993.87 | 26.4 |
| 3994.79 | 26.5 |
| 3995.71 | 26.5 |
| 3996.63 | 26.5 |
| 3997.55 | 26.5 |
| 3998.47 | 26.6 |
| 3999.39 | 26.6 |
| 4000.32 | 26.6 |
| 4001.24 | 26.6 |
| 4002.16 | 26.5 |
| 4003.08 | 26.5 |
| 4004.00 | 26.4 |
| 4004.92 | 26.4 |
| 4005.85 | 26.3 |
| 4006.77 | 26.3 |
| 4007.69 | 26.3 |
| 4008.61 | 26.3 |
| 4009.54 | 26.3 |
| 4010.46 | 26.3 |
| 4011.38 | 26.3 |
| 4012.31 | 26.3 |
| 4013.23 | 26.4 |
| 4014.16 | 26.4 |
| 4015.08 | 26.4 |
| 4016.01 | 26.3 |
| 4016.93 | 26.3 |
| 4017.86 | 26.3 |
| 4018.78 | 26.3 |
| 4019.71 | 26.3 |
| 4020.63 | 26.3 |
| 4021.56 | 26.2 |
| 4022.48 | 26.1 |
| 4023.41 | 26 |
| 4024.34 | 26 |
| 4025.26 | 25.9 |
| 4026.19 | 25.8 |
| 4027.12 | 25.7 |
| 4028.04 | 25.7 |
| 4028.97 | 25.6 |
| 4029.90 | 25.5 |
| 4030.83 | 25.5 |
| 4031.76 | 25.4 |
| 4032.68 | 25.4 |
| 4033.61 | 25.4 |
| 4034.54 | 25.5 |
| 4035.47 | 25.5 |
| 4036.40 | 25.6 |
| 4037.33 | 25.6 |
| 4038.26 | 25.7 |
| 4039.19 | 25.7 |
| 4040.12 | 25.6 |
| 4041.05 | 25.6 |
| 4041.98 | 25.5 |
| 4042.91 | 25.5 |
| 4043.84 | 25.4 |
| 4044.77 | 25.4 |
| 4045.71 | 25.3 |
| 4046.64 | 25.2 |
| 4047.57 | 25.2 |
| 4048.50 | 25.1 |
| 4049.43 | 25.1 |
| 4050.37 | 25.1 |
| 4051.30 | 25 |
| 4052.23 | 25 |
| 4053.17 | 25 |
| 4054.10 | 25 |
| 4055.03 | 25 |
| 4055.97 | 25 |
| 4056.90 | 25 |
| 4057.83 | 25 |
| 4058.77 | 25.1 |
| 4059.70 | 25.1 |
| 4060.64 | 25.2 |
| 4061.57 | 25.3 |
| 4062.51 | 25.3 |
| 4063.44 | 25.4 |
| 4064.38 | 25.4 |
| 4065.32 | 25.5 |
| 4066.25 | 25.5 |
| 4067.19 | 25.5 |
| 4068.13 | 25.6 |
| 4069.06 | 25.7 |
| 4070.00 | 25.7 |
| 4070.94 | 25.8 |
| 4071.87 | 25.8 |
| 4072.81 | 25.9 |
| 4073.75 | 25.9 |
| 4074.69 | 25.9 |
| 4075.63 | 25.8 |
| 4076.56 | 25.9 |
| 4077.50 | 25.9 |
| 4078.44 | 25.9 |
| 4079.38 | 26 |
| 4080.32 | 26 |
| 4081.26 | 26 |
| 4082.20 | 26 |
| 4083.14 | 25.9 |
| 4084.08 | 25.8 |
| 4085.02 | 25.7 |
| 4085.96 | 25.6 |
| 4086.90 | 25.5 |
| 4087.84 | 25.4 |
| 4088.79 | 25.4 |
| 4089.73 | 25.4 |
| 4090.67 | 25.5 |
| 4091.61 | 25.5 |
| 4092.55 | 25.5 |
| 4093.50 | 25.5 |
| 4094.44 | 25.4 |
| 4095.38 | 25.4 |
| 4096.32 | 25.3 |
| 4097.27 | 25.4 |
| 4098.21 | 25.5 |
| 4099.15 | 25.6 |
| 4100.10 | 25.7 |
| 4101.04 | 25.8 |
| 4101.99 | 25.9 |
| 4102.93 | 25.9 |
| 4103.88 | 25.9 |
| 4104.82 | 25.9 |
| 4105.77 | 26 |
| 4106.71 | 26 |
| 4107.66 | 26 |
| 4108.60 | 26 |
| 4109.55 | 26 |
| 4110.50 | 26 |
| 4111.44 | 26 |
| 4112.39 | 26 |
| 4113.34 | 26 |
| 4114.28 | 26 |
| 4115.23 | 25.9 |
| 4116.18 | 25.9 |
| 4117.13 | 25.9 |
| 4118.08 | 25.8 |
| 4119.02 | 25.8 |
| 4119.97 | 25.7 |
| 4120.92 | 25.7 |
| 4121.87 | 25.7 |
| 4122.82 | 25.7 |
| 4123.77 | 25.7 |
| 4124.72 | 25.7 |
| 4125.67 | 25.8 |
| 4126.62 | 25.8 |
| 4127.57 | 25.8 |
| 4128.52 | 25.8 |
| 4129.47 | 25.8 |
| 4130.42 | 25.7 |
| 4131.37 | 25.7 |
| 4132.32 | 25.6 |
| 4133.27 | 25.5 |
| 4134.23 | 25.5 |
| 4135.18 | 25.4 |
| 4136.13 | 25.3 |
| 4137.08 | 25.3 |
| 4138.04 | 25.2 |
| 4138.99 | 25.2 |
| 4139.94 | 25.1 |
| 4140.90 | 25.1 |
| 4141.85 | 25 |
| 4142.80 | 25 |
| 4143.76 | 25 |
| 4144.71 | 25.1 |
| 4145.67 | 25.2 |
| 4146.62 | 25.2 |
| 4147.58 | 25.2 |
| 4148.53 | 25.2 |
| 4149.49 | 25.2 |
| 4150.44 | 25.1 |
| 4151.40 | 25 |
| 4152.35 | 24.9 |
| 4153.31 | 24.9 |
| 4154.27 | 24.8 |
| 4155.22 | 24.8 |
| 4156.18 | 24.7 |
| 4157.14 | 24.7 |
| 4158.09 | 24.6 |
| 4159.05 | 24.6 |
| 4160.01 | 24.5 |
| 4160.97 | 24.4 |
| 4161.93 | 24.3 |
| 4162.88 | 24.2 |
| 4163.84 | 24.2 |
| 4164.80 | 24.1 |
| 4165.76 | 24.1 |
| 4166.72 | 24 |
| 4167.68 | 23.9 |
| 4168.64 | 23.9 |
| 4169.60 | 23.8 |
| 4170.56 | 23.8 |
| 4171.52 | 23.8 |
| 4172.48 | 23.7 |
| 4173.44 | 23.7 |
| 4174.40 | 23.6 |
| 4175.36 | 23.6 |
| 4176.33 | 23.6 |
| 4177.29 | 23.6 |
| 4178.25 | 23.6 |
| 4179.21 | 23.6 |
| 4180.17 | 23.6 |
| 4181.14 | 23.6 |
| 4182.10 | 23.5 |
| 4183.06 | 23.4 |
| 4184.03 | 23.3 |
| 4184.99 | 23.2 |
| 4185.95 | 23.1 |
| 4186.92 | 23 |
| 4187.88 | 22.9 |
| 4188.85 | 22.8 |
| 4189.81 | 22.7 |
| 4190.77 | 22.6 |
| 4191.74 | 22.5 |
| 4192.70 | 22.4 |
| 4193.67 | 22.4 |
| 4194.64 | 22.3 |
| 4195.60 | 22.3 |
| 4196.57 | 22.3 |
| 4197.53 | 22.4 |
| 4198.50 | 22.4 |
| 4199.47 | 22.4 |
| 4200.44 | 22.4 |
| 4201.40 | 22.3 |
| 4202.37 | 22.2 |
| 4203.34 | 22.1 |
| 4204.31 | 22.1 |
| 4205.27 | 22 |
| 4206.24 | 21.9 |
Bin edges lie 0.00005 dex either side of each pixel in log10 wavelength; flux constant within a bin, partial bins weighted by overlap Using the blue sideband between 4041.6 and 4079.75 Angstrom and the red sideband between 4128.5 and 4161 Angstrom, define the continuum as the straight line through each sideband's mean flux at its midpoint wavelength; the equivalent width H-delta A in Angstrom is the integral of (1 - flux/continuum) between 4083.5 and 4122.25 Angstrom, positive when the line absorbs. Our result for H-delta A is -0.7 Angstrom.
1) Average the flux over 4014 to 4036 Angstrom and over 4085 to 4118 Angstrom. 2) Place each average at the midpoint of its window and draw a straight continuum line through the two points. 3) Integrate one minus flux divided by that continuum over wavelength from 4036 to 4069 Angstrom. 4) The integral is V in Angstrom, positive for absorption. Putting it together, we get 0.7 Angstrom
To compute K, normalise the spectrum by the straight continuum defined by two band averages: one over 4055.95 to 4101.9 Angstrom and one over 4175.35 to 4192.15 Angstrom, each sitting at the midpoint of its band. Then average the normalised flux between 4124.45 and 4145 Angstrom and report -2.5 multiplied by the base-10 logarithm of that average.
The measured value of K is -0.05 mag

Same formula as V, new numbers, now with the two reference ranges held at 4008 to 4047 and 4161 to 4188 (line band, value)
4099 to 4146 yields -2.32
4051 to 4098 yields -0.65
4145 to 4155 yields -0.42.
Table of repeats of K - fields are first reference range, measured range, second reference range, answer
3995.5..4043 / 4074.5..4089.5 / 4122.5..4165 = -0.01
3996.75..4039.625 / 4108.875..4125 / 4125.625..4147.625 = -0.01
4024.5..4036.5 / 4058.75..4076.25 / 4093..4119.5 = 0.01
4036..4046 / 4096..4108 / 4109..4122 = 0.00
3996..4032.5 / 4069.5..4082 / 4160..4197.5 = -0.03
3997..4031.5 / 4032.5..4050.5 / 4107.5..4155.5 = 0.03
